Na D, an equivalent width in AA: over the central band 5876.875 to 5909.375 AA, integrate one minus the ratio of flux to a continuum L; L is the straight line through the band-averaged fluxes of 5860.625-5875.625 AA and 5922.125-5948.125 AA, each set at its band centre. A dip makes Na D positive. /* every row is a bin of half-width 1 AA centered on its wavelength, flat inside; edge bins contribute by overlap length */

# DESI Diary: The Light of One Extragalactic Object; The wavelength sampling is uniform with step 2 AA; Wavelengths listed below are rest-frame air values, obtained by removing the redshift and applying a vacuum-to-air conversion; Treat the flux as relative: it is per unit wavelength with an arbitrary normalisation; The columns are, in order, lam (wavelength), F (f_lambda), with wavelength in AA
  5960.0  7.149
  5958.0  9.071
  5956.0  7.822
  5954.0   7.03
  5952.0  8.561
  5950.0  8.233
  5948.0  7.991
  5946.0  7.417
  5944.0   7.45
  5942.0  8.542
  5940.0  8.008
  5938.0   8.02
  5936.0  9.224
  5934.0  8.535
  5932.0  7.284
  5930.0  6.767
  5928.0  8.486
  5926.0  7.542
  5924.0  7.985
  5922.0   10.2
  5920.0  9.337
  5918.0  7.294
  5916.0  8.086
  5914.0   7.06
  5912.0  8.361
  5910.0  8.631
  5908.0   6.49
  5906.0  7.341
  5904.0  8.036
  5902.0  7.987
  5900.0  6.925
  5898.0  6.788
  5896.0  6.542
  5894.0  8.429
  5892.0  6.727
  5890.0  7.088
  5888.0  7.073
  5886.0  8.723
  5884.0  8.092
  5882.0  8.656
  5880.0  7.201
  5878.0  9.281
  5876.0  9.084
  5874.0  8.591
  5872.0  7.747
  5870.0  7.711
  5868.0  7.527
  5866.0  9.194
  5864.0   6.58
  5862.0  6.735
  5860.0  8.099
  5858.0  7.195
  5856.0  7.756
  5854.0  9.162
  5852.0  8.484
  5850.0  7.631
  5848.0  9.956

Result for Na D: 1.1 AA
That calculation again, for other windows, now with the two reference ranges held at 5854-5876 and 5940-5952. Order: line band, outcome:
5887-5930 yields 1.14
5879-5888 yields -0.20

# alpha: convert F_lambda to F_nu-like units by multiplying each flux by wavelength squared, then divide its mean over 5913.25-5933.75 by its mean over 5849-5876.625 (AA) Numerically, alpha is 1.03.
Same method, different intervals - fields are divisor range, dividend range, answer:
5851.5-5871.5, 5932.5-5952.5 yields 1.07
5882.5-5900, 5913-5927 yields 1.12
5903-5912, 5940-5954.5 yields 1.04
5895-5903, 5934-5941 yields 1.21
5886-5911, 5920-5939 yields 1.13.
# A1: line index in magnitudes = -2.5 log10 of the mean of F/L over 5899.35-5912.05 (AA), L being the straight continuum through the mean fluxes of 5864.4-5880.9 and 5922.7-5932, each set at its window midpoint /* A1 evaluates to 0.04 mag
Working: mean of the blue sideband 8.24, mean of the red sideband 7.73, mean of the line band 7.65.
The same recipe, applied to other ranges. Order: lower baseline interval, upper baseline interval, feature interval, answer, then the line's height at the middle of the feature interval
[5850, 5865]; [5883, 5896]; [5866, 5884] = -0.08 mag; 7.65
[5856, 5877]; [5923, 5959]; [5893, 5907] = 0.07 mag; 7.91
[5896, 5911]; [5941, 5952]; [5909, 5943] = -0.07 mag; 7.7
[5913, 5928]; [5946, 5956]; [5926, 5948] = 0.01 mag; 8.05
